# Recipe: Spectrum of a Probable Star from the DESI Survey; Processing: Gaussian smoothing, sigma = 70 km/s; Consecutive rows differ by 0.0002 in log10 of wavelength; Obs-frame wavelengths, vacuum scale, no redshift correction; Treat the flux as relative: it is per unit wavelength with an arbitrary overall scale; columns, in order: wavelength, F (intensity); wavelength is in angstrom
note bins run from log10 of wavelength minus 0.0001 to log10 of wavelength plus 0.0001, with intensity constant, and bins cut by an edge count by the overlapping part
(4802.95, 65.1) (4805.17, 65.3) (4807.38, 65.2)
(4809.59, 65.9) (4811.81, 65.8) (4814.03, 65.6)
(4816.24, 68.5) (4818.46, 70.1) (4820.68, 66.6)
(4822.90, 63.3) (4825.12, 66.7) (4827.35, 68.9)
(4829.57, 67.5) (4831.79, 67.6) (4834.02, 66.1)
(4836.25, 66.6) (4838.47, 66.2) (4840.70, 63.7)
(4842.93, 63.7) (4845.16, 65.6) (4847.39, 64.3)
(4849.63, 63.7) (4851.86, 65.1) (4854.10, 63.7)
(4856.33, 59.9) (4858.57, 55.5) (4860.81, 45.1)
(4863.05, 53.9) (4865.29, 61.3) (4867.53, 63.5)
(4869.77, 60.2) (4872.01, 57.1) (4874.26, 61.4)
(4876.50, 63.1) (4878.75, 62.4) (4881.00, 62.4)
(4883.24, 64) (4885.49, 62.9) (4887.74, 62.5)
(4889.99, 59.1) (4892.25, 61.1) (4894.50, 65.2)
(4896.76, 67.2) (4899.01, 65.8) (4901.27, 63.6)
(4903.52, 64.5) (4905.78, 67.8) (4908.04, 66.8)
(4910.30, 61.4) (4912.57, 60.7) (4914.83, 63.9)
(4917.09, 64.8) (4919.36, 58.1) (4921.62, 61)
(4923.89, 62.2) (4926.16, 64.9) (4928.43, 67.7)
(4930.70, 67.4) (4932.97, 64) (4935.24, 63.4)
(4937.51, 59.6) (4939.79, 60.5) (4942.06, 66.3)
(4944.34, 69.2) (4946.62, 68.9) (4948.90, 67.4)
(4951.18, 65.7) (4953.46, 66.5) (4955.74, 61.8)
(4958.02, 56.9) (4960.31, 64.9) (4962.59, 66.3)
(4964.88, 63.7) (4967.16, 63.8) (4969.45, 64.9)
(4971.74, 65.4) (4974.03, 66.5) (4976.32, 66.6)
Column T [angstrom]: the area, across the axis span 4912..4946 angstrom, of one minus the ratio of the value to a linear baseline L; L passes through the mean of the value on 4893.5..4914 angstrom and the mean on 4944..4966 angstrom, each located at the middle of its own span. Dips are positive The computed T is 0.6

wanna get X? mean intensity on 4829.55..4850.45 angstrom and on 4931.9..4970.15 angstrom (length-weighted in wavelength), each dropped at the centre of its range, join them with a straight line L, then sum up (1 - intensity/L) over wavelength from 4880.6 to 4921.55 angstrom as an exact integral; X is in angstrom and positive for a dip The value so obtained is 0.9 angstrom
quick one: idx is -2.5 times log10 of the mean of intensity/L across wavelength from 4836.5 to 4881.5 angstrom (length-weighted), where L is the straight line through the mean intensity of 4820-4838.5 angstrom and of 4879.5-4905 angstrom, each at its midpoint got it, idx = 0.07 mag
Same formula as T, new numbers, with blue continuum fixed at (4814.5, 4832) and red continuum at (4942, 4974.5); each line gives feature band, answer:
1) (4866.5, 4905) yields 2.1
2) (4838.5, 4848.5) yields 0.4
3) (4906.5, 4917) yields 0.4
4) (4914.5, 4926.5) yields 0.6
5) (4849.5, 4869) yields 2.3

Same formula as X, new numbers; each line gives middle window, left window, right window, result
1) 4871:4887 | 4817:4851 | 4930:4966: 0.9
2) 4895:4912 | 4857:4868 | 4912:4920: -1.3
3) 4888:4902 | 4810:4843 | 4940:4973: 0.5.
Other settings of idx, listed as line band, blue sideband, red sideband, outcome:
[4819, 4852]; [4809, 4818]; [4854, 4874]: -0.05 mag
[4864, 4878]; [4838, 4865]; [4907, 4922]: 0.00 mag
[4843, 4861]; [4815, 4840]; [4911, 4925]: 0.07 mag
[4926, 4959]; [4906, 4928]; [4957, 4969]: -0.03 mag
